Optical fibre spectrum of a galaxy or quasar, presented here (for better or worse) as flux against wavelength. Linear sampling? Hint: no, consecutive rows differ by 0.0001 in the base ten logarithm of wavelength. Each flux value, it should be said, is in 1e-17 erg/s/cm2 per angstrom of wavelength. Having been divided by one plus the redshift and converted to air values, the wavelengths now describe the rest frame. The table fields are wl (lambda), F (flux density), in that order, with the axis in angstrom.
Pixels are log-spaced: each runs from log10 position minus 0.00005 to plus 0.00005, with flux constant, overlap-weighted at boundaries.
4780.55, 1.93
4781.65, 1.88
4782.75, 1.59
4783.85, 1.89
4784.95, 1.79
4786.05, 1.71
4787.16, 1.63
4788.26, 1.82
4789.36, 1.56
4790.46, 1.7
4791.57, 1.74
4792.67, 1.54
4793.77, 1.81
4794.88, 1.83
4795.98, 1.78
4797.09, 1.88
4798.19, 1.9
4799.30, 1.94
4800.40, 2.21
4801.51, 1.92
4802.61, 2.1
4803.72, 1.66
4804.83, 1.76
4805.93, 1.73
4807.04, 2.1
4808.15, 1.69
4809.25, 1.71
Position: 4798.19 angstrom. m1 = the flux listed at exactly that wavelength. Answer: 1.9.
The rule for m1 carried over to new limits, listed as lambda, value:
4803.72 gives 1.66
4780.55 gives 1.93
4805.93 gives 1.73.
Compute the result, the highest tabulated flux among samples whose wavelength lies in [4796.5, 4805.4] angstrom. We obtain 2.21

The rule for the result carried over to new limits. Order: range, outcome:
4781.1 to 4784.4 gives 1.89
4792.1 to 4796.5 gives 1.83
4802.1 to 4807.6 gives 2.1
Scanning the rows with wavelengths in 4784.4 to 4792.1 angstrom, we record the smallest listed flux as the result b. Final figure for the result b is 1.56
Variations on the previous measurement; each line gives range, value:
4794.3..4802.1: 1.78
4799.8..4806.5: 1.66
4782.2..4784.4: 1.59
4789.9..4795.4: 1.54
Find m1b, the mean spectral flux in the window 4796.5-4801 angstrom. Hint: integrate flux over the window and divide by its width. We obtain 1.98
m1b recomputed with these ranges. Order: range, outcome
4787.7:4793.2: 1.67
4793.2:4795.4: 1.82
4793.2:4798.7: 1.84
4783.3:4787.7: 1.75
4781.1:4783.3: 1.74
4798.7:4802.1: 2.02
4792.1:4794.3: 1.68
